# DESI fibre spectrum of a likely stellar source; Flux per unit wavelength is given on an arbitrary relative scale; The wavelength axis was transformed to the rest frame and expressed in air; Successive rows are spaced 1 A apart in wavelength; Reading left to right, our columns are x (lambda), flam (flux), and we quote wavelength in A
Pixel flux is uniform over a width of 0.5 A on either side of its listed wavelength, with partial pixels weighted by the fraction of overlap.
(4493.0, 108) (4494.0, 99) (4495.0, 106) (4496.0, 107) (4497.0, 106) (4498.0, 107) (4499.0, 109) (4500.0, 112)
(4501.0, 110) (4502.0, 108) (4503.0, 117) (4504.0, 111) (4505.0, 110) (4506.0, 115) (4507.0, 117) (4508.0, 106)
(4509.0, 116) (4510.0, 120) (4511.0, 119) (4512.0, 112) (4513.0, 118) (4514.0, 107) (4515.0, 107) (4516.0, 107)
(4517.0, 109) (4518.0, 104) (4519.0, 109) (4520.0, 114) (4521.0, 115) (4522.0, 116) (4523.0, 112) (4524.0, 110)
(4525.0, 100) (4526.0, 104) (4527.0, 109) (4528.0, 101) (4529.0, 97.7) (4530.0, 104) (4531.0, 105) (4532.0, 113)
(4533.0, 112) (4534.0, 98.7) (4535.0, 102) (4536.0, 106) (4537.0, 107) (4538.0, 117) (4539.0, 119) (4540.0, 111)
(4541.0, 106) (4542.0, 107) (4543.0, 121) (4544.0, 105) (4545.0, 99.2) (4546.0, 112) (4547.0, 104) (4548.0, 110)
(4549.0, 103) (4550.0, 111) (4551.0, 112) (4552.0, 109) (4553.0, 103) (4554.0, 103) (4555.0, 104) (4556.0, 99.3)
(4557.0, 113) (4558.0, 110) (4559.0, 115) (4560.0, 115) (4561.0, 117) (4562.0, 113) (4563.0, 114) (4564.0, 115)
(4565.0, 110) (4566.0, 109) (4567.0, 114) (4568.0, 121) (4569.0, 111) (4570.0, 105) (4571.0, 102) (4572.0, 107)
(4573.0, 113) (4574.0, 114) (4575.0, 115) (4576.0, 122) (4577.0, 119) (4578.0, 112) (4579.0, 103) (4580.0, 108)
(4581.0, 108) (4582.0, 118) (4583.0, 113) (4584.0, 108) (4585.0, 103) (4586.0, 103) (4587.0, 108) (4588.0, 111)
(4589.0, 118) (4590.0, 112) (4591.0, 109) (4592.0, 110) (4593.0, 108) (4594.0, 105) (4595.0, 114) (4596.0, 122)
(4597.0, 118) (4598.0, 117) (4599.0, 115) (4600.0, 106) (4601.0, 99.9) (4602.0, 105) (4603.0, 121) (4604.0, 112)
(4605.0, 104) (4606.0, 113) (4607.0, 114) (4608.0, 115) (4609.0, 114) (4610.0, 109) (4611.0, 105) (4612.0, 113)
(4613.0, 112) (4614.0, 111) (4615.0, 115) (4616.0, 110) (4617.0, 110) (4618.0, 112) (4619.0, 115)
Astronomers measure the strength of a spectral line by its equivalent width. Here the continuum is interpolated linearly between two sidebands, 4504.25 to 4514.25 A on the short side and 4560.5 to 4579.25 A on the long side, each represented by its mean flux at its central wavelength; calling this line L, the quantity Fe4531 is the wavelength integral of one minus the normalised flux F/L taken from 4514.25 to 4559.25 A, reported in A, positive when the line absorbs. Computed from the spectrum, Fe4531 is 2.2 A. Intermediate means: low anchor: 114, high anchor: 113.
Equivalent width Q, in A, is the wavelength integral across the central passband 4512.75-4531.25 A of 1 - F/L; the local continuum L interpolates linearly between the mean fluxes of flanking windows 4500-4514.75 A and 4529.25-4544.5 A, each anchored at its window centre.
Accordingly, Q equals 0.5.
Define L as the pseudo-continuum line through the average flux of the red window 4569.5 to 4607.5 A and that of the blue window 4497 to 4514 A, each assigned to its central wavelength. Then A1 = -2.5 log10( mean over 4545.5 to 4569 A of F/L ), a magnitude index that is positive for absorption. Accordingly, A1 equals 0.012 mag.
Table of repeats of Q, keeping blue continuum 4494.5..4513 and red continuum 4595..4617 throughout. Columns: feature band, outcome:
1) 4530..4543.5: 0.3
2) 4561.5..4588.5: 0.2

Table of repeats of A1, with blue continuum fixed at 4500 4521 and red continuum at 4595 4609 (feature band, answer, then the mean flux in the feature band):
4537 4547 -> 0.02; 110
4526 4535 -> 0.07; 105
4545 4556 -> 0.06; 106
